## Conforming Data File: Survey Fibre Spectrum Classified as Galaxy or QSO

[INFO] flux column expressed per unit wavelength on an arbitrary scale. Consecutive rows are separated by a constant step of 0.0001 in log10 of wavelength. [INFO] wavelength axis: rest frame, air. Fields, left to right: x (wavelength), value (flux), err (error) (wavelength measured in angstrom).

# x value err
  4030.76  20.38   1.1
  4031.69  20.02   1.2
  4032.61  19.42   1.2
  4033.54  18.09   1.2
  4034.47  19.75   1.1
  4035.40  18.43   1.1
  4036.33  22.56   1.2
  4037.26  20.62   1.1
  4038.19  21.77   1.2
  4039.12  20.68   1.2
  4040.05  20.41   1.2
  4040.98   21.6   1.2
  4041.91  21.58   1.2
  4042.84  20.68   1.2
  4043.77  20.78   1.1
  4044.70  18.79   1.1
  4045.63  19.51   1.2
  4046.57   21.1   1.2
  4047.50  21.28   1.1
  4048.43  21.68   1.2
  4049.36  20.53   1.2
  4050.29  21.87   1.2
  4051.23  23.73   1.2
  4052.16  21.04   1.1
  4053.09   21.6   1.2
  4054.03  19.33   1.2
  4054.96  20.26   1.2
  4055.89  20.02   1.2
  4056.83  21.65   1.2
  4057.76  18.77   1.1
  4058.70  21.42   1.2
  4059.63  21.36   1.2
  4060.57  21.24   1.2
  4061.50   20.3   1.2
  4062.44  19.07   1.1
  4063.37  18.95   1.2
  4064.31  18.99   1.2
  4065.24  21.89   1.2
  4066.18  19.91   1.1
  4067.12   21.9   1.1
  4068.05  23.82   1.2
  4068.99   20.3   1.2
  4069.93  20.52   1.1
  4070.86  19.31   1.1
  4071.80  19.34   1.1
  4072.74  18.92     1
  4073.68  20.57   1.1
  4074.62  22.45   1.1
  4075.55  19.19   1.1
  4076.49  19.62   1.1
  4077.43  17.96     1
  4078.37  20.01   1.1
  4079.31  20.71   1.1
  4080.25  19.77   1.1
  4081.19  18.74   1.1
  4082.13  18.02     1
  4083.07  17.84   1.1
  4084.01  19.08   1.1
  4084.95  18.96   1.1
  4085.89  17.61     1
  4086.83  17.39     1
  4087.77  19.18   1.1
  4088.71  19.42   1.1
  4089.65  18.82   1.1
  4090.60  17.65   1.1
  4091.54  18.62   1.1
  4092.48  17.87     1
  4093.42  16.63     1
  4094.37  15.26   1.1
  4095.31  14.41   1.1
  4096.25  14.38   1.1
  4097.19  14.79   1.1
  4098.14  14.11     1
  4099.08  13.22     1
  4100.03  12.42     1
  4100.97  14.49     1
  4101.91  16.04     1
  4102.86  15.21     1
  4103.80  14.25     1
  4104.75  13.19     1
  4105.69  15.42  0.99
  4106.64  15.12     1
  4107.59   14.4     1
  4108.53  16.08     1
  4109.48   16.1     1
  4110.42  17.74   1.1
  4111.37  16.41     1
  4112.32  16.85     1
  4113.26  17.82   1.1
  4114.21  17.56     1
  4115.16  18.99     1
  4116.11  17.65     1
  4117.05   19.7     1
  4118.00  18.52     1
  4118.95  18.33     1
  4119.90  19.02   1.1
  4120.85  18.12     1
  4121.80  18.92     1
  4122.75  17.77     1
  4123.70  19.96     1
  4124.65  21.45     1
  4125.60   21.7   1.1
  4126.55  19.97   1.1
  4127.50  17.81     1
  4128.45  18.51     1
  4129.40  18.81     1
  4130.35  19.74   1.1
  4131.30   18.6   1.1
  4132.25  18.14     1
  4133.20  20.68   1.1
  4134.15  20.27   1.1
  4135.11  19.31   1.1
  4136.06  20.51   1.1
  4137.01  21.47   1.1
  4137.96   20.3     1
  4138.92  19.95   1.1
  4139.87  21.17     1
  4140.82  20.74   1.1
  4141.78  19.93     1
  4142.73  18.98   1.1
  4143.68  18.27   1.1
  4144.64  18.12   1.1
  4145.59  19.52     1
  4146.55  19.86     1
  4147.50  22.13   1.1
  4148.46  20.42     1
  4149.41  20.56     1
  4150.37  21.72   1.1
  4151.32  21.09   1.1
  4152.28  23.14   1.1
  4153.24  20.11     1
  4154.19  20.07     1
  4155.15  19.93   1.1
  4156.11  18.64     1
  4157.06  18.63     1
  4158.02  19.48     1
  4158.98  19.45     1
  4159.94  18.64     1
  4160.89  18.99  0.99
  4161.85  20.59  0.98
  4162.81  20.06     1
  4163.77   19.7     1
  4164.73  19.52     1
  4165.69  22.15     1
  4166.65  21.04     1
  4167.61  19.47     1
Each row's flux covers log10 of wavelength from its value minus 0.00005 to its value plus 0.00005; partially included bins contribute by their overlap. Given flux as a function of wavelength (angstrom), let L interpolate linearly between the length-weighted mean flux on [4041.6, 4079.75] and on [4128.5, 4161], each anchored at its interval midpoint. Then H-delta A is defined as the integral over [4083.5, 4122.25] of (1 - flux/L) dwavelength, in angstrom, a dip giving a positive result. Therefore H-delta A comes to 6.7 angstrom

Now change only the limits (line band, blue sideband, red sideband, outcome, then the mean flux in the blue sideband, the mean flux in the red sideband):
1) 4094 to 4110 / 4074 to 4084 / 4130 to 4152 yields 4.1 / 19.4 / 20.1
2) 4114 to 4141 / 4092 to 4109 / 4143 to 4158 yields -2.7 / 14.9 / 20.1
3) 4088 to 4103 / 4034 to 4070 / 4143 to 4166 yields 3.3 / 20.8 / 20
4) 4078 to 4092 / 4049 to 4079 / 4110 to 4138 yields 0.8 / 20.5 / 19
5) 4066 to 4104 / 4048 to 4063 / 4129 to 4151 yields 4.7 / 20.9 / 20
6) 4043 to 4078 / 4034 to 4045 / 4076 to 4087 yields -1.3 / 20.7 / 18.8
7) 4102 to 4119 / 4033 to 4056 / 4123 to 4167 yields 3.1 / 20.7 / 20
